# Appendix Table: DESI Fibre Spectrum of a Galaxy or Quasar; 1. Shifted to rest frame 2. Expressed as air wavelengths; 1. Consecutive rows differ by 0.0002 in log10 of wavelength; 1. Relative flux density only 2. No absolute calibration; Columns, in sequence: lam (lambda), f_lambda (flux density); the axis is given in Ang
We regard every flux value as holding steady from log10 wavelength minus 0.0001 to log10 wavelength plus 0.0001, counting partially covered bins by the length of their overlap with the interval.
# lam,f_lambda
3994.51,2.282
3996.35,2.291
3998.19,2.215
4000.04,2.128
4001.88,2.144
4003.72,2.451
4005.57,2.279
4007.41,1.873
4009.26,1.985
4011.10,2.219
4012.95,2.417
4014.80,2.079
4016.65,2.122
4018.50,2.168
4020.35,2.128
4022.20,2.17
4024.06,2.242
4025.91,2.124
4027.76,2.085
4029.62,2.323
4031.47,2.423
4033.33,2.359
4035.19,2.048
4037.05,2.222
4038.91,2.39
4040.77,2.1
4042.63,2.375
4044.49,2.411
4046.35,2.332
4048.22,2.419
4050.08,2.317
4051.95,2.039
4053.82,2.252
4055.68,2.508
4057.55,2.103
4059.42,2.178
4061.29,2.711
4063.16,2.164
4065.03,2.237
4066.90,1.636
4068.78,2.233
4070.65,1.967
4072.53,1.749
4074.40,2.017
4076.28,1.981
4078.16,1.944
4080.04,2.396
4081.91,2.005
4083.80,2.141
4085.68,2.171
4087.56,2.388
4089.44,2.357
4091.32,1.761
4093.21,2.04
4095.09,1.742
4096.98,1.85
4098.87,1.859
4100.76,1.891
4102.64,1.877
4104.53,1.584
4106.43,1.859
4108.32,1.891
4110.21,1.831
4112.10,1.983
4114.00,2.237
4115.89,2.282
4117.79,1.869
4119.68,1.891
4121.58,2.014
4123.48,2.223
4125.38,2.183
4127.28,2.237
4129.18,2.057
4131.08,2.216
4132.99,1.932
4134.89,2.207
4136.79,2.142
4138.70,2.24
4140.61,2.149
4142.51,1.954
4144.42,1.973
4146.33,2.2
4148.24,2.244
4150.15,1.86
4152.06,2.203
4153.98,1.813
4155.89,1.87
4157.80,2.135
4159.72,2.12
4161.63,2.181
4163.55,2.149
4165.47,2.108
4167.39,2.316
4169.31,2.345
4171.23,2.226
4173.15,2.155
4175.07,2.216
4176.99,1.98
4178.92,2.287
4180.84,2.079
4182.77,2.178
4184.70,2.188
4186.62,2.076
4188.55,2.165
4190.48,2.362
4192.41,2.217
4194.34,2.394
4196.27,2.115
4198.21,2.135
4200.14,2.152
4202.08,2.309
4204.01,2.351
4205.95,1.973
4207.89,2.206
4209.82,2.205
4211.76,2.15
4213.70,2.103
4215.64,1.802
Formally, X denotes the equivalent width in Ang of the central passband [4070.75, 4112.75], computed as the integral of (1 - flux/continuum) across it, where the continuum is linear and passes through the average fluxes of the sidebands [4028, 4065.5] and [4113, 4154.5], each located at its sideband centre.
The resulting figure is 4.3 Ang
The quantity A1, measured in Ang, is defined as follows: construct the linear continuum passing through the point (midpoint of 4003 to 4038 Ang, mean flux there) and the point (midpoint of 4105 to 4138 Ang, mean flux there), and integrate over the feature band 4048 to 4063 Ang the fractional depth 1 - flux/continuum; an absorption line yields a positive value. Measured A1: -1.1 Ang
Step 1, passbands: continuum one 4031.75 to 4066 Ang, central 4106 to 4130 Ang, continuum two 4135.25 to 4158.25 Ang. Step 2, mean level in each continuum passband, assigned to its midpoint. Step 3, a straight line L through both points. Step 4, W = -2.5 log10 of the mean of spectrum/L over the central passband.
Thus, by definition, 0.04 mag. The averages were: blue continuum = 2.29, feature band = 2.05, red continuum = 2.07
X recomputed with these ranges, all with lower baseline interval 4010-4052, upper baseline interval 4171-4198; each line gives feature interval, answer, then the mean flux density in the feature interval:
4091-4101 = 1.6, 1.86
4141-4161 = 1.4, 2.04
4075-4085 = 0.6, 2.09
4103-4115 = 1.7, 1.9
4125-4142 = 0.5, 2.15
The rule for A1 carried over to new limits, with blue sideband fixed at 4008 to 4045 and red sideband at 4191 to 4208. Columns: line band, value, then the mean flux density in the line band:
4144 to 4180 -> 1.3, 2.13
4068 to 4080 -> 1.1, 2.01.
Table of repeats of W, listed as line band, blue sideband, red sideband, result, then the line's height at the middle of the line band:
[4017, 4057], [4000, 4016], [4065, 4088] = -0.07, 2.12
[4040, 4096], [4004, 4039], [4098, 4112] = -0.08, 1.99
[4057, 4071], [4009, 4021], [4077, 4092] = 0.00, 2.16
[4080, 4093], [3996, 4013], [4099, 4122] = -0.09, 1.99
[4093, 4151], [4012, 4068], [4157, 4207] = 0.10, 2.21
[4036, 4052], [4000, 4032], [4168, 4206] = -0.05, 2.19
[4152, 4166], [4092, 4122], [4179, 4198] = 0.02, 2.1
